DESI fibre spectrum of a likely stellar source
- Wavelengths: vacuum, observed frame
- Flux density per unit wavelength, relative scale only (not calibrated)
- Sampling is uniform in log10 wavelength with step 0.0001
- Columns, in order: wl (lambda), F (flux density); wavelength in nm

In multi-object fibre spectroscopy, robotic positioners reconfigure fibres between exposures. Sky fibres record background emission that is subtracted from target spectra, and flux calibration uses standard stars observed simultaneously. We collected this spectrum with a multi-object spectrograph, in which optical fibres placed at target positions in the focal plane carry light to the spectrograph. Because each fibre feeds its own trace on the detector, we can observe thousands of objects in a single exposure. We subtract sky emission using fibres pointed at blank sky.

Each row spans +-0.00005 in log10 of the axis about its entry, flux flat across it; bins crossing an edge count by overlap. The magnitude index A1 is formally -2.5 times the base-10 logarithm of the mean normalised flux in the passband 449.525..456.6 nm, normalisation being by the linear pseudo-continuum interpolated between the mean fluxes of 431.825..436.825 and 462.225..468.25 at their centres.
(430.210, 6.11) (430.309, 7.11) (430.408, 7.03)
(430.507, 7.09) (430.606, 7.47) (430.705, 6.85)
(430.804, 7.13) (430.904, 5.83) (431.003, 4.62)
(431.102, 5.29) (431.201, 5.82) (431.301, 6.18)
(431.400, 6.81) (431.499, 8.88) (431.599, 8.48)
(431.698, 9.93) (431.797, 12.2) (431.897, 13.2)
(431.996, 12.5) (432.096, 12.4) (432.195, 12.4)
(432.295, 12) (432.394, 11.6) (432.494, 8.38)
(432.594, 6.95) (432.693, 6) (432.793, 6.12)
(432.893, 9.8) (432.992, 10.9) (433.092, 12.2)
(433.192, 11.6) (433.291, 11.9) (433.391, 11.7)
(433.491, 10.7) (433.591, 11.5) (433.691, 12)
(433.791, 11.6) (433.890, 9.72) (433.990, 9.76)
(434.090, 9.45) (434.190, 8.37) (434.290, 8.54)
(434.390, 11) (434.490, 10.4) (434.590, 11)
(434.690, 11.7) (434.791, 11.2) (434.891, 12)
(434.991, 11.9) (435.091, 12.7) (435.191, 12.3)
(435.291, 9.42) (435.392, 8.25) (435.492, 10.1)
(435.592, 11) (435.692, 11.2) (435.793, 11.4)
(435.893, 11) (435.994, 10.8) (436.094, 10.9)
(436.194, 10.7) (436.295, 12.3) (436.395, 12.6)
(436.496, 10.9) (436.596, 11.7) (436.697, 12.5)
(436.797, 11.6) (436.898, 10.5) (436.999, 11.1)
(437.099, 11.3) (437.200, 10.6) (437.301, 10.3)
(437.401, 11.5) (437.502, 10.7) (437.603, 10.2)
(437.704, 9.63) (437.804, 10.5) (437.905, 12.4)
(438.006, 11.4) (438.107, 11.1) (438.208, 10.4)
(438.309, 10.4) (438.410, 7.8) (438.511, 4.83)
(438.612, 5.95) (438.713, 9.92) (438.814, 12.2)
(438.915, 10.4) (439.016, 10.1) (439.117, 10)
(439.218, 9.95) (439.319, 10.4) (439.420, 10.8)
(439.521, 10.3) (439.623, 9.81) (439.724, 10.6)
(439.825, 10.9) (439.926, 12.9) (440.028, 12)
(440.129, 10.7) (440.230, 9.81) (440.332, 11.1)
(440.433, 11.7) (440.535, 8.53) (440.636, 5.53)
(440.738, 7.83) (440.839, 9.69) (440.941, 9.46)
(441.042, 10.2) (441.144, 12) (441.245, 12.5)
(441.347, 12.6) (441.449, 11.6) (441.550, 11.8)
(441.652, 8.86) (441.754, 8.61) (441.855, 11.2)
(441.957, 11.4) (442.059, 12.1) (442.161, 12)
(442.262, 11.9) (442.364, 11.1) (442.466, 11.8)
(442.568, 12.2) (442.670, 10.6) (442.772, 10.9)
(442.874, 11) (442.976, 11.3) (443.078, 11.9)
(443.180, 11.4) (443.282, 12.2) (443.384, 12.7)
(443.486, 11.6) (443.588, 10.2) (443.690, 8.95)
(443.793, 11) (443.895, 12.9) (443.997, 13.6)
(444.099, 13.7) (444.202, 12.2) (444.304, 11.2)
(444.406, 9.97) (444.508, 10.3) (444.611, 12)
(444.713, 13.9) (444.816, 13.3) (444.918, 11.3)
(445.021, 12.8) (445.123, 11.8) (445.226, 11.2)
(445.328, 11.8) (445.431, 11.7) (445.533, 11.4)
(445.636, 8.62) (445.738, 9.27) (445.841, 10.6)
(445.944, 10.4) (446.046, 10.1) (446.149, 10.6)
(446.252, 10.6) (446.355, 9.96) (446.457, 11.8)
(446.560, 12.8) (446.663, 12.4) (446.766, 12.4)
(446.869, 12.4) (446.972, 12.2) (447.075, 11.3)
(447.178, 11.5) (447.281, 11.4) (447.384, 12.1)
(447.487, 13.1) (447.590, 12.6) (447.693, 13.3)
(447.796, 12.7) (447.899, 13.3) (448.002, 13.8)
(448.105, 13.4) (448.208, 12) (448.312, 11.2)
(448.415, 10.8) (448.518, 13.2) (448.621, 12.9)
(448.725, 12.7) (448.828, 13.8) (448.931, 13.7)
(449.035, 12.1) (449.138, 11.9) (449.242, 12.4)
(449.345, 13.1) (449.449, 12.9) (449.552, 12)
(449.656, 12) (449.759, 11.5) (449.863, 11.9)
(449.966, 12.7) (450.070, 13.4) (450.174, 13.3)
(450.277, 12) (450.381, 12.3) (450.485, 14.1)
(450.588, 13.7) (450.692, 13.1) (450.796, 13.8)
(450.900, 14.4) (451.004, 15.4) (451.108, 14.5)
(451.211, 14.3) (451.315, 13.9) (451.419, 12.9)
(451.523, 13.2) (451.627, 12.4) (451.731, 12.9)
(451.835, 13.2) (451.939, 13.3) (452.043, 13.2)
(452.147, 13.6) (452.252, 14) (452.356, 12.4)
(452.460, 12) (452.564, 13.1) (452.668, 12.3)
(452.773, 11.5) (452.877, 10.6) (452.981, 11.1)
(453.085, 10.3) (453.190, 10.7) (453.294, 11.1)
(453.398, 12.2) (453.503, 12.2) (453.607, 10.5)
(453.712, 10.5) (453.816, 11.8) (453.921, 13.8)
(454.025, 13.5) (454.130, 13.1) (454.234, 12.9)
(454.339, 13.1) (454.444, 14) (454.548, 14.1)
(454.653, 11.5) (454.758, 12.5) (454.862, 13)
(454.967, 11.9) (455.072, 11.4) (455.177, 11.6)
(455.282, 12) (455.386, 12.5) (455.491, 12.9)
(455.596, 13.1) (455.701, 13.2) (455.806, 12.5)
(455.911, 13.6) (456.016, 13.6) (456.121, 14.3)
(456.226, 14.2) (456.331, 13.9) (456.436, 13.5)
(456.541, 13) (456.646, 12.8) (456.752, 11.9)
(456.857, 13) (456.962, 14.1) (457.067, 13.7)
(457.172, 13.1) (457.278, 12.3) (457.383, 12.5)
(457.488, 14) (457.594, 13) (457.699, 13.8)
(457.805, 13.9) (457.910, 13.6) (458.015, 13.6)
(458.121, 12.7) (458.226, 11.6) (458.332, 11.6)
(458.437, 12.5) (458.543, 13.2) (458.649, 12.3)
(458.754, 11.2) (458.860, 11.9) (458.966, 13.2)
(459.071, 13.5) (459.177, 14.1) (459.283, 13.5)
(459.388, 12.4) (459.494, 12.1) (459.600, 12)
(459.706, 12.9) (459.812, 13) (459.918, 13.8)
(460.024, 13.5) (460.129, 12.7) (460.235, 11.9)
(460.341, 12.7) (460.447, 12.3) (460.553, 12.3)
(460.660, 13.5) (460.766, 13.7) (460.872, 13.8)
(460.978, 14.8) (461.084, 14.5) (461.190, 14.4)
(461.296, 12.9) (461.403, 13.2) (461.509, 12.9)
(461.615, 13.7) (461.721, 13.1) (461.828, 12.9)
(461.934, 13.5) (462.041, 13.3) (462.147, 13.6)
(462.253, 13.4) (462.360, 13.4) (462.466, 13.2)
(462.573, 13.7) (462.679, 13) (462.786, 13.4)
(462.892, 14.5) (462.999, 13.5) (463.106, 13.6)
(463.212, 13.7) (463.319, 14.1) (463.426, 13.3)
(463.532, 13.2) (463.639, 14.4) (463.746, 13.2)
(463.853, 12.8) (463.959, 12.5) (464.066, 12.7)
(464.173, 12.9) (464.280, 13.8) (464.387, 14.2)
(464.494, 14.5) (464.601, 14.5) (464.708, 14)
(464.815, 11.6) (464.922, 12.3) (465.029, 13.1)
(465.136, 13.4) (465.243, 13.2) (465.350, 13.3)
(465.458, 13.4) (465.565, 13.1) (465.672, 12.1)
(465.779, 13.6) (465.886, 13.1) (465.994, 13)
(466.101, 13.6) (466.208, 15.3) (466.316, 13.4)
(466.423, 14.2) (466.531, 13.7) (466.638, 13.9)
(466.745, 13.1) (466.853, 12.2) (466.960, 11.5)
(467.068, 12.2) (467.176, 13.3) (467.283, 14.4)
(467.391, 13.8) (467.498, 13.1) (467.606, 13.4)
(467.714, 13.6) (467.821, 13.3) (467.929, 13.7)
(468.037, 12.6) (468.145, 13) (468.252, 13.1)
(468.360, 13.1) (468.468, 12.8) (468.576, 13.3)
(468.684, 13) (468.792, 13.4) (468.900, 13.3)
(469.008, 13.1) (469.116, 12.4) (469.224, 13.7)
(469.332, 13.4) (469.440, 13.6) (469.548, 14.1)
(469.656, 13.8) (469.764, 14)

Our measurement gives -0.04 mag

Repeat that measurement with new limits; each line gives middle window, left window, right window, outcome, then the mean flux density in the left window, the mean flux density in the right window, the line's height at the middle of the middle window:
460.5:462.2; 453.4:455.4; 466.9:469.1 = -0.06 mag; 12.4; 13.1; 12.8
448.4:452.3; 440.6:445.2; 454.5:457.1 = -0.07 mag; 11.3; 12.9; 12.2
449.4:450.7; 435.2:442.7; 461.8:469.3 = -0.08 mag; 10.6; 13.3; 11.7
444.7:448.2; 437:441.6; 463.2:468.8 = -0.06 mag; 10.3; 13.3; 11.1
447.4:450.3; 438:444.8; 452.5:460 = -0.08 mag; 10.8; 12.7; 11.7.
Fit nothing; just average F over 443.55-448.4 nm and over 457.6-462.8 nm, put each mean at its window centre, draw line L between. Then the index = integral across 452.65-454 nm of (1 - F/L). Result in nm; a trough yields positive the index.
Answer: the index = 0.11 nm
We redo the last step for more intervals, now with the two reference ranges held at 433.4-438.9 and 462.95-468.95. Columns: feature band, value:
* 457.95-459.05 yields 0.02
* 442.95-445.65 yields -0.08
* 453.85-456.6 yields -0.15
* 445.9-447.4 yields 0.02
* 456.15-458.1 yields -0.13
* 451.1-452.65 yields -0.15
